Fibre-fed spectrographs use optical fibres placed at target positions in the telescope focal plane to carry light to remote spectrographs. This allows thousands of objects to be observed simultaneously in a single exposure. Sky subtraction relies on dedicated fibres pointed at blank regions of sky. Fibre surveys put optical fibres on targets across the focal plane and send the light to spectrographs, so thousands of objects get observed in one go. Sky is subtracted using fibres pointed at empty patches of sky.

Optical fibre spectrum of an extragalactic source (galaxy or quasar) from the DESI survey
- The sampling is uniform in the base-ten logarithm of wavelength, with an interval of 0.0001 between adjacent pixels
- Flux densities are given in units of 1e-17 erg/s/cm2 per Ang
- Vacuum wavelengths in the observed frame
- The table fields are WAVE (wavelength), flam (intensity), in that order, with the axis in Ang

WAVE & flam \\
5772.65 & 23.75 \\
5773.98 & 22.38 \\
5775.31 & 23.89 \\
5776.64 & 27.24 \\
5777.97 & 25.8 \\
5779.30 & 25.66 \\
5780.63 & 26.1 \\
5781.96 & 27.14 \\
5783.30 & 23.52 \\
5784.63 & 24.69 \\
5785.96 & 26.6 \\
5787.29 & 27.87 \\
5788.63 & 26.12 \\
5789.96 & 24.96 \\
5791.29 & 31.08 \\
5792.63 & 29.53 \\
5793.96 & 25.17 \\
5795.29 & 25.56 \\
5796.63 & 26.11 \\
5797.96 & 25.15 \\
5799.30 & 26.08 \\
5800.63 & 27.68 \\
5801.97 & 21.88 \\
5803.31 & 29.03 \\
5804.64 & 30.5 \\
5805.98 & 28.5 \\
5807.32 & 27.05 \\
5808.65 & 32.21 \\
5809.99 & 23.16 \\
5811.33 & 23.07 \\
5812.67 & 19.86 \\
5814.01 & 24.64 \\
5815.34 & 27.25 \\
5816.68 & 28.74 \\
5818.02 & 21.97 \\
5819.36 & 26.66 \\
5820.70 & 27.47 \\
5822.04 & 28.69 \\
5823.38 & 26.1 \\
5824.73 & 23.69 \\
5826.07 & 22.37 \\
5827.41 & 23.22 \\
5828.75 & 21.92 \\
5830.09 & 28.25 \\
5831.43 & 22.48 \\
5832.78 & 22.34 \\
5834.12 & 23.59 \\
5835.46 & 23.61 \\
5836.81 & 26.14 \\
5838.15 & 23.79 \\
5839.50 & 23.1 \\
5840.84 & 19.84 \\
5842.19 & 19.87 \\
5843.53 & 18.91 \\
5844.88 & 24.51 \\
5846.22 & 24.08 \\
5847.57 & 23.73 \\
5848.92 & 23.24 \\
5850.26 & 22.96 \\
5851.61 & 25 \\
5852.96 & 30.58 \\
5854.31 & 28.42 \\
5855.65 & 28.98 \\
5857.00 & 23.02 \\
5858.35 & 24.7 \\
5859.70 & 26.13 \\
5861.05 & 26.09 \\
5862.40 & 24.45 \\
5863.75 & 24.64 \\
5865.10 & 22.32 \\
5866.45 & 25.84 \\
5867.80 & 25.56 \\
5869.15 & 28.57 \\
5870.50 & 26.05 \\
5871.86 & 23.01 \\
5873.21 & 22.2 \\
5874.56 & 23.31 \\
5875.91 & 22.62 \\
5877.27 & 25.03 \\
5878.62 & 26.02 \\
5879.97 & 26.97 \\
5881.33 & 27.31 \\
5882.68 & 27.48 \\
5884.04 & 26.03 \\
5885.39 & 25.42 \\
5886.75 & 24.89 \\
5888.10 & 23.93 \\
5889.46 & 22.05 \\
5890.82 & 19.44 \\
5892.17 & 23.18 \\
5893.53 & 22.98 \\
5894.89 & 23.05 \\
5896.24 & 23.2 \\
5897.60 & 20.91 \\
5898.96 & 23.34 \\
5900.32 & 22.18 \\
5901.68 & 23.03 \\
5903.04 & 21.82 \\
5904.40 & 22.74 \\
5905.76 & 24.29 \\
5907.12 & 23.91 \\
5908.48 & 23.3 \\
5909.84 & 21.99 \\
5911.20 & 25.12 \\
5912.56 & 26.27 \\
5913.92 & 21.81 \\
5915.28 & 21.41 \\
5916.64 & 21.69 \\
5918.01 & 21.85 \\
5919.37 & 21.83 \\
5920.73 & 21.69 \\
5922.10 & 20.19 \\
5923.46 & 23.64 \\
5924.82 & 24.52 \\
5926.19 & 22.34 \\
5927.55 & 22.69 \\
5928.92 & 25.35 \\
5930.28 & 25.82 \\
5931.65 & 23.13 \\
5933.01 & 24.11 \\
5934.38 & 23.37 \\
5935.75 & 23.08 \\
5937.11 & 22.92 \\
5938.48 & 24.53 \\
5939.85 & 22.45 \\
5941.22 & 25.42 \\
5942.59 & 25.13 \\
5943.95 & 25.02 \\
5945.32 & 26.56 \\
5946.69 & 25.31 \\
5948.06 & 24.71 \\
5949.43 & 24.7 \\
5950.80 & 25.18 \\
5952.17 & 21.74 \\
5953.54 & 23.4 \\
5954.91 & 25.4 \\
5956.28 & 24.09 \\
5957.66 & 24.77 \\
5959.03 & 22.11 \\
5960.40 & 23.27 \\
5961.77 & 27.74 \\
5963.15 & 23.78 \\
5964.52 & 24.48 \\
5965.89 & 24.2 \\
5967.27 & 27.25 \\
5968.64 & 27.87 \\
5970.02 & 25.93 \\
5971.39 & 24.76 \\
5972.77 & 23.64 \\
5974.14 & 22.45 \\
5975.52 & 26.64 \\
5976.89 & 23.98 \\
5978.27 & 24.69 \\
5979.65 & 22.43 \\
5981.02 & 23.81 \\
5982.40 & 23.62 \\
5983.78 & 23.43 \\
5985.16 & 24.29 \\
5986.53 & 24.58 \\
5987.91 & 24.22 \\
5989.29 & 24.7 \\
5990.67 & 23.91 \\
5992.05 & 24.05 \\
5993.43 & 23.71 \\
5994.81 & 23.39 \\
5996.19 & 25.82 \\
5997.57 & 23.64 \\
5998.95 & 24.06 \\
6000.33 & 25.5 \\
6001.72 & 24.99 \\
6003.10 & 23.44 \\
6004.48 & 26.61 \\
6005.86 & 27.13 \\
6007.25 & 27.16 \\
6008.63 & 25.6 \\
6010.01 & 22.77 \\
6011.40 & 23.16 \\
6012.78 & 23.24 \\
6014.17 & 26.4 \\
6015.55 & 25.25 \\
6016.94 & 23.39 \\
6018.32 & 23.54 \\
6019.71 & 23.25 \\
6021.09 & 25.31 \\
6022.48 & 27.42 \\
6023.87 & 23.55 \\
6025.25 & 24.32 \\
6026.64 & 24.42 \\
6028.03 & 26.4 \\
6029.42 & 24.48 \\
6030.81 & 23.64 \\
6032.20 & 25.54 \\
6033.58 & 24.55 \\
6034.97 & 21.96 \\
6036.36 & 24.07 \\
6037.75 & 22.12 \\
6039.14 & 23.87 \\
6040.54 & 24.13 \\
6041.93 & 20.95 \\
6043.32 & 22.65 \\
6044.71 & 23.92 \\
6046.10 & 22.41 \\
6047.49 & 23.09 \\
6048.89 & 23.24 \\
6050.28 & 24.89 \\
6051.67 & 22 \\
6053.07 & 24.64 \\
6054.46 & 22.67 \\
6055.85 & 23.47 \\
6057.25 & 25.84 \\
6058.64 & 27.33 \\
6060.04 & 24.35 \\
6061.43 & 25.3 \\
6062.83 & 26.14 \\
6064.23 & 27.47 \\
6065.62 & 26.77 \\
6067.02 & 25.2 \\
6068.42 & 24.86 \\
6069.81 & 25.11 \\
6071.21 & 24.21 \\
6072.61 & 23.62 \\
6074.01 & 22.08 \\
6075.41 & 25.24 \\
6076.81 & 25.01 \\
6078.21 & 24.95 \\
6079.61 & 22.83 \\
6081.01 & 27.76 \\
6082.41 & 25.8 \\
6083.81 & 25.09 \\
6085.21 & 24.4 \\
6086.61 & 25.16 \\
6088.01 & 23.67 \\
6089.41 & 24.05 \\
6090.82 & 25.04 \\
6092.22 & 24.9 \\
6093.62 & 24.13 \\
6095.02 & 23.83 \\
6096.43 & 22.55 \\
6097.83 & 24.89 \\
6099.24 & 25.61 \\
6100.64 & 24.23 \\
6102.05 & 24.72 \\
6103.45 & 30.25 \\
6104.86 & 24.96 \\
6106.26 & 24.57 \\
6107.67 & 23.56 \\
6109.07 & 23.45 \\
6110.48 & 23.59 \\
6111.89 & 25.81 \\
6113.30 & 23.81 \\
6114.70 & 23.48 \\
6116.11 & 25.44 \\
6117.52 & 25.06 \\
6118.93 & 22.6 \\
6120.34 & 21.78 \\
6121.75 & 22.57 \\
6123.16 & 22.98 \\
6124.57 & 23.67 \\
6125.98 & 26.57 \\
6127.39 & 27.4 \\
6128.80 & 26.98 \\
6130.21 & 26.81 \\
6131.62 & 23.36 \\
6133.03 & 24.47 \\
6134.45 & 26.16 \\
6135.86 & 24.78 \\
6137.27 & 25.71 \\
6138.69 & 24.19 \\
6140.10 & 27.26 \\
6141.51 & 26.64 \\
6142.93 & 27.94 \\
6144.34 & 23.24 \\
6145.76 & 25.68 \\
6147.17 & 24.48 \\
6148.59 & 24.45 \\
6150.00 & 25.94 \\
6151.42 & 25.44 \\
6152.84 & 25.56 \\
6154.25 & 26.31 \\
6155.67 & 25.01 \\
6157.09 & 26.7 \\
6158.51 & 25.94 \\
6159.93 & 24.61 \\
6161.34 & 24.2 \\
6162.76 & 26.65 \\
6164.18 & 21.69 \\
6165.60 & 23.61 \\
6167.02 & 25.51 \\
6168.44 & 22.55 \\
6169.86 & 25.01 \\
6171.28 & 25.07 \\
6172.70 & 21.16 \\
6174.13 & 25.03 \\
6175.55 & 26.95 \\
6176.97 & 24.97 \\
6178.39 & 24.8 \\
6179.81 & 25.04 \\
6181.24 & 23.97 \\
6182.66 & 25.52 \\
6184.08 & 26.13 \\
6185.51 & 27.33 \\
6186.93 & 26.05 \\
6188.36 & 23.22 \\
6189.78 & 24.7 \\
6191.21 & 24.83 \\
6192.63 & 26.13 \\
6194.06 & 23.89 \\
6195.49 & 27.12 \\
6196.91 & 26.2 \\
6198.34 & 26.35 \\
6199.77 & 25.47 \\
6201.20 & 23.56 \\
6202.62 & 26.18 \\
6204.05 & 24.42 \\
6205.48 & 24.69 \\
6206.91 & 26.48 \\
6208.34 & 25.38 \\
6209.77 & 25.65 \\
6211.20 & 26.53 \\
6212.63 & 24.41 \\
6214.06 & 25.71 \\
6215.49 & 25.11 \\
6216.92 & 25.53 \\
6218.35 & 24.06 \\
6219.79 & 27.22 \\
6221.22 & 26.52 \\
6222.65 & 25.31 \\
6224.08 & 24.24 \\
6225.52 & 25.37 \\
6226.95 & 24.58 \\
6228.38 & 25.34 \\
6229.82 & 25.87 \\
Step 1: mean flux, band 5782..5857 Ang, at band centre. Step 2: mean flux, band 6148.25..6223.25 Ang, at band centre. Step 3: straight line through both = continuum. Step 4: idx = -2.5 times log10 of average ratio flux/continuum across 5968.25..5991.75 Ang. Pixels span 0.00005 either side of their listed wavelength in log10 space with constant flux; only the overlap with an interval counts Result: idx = 0.04 mag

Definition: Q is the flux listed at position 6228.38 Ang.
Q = 25.34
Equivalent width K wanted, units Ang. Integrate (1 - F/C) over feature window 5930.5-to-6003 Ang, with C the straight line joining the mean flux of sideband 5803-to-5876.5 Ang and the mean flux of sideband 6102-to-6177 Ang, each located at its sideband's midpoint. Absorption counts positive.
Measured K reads 1.5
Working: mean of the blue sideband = 24.9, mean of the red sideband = 24.9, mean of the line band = 24.4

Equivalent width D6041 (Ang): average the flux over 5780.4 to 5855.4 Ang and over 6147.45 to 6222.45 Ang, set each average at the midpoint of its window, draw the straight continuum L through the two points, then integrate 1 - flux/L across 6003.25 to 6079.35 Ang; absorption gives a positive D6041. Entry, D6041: 2.4 Ang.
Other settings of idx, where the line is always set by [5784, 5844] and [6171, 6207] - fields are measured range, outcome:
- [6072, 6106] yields 0.02 mag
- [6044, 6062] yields 0.05 mag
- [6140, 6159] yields -0.02 mag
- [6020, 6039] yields 0.04 mag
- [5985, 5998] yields 0.04 mag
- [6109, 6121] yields 0.06 mag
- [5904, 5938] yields 0.09 mag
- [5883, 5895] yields 0.08 mag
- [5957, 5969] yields 0.01 mag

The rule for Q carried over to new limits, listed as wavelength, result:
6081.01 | 27.76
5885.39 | 25.42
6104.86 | 24.96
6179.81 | 25.04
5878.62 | 26.02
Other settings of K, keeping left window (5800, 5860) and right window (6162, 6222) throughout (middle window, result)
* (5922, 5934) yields 0.6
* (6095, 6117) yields 0.4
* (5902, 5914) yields 0.7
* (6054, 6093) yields 0.2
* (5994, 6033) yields 0.4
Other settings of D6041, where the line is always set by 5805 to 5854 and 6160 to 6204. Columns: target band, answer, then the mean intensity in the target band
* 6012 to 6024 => 0.1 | 24.6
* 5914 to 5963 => 1.9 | 23.7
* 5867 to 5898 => 0.4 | 24.3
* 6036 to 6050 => 1.0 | 23.1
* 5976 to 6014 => 0.5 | 24.4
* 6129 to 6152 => -0.5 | 25.4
